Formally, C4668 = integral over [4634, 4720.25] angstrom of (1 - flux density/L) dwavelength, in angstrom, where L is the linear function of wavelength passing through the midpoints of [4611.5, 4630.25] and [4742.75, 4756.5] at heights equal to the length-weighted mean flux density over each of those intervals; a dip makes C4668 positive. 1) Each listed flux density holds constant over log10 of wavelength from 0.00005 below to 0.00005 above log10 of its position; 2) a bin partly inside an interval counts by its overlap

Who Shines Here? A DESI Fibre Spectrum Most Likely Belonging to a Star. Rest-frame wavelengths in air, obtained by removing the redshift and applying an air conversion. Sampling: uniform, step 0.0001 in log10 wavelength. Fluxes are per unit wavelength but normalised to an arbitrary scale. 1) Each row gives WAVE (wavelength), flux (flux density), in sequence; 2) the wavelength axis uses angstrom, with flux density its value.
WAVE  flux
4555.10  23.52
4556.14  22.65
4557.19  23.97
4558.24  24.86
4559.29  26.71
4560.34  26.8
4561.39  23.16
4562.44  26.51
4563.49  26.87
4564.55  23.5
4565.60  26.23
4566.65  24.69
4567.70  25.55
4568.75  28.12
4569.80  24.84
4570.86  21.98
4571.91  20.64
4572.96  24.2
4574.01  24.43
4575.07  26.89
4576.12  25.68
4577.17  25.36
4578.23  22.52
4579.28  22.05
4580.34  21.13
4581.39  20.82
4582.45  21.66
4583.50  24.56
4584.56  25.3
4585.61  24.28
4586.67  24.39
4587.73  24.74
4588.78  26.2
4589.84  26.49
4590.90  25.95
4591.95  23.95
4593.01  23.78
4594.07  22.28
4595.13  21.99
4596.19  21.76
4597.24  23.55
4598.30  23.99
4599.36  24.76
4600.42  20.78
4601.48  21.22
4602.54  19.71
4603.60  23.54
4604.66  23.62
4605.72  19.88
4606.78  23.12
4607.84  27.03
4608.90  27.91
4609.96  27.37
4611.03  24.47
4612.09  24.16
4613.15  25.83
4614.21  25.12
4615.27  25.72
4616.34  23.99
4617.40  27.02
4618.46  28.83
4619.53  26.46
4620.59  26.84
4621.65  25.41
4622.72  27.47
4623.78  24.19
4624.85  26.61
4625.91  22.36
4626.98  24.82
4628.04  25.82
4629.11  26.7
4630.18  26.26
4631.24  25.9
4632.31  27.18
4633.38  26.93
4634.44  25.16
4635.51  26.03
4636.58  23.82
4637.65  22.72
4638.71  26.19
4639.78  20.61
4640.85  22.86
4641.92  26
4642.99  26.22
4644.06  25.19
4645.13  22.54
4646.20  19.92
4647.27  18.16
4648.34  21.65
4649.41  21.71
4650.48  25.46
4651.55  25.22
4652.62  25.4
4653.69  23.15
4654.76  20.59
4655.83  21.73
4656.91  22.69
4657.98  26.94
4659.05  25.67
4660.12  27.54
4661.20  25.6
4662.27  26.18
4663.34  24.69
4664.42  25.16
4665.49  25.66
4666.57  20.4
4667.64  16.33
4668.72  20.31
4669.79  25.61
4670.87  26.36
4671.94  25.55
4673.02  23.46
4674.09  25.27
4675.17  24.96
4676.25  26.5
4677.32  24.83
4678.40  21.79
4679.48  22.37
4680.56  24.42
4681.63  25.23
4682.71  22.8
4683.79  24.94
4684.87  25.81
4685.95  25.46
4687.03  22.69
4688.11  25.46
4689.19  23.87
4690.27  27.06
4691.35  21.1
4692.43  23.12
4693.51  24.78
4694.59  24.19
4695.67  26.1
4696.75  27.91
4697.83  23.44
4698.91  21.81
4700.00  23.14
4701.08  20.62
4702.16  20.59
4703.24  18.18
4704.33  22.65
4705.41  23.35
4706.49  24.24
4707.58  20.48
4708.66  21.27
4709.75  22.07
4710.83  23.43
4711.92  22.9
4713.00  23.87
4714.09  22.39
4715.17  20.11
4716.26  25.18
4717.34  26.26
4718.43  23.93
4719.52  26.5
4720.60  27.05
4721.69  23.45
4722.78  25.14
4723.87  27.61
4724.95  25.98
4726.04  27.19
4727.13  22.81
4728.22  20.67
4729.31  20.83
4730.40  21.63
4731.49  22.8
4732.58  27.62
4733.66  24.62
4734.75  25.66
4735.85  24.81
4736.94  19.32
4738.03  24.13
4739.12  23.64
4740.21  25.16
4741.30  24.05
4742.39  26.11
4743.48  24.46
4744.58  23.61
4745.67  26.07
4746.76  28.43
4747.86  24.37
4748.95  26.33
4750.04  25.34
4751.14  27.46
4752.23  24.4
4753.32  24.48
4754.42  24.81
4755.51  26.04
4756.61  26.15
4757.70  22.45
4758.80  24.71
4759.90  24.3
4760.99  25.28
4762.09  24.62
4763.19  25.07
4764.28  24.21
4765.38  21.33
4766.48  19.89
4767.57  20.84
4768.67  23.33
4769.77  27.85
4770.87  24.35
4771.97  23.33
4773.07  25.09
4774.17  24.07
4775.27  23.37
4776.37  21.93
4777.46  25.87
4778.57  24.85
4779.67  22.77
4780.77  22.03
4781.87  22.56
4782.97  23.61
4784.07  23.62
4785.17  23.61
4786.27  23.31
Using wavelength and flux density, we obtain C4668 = 6.5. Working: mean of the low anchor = 25.7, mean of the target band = 23.7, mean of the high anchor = 25.5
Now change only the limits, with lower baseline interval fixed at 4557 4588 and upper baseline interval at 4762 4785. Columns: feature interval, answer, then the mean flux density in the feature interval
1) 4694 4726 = 0.2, 23.6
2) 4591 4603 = 0.8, 22.7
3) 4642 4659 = 0.6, 23.3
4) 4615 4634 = -1.4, 26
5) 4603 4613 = -0.1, 24.6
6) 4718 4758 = -1.8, 24.8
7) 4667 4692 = 0.0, 24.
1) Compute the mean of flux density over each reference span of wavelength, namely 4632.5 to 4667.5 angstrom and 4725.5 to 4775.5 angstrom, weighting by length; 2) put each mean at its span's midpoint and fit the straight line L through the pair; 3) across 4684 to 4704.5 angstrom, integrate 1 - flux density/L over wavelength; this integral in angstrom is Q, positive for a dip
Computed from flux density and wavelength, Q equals 0.4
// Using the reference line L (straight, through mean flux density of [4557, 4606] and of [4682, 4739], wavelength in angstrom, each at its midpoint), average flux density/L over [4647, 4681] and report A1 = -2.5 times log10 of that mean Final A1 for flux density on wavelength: -0.001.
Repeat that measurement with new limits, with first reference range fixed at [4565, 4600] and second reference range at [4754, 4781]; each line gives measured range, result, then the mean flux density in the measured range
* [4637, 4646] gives 0.01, 23.9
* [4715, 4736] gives -0.03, 24.6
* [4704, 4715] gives 0.07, 22.6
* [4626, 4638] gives -0.06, 25.5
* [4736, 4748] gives -0.02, 24.5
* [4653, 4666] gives -0.03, 24.6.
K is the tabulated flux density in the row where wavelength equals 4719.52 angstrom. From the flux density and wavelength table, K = 26.5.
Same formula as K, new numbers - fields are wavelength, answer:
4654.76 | 20.59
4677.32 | 24.83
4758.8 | 24.71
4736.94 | 19.32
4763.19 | 25.07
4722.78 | 25.14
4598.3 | 23.99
